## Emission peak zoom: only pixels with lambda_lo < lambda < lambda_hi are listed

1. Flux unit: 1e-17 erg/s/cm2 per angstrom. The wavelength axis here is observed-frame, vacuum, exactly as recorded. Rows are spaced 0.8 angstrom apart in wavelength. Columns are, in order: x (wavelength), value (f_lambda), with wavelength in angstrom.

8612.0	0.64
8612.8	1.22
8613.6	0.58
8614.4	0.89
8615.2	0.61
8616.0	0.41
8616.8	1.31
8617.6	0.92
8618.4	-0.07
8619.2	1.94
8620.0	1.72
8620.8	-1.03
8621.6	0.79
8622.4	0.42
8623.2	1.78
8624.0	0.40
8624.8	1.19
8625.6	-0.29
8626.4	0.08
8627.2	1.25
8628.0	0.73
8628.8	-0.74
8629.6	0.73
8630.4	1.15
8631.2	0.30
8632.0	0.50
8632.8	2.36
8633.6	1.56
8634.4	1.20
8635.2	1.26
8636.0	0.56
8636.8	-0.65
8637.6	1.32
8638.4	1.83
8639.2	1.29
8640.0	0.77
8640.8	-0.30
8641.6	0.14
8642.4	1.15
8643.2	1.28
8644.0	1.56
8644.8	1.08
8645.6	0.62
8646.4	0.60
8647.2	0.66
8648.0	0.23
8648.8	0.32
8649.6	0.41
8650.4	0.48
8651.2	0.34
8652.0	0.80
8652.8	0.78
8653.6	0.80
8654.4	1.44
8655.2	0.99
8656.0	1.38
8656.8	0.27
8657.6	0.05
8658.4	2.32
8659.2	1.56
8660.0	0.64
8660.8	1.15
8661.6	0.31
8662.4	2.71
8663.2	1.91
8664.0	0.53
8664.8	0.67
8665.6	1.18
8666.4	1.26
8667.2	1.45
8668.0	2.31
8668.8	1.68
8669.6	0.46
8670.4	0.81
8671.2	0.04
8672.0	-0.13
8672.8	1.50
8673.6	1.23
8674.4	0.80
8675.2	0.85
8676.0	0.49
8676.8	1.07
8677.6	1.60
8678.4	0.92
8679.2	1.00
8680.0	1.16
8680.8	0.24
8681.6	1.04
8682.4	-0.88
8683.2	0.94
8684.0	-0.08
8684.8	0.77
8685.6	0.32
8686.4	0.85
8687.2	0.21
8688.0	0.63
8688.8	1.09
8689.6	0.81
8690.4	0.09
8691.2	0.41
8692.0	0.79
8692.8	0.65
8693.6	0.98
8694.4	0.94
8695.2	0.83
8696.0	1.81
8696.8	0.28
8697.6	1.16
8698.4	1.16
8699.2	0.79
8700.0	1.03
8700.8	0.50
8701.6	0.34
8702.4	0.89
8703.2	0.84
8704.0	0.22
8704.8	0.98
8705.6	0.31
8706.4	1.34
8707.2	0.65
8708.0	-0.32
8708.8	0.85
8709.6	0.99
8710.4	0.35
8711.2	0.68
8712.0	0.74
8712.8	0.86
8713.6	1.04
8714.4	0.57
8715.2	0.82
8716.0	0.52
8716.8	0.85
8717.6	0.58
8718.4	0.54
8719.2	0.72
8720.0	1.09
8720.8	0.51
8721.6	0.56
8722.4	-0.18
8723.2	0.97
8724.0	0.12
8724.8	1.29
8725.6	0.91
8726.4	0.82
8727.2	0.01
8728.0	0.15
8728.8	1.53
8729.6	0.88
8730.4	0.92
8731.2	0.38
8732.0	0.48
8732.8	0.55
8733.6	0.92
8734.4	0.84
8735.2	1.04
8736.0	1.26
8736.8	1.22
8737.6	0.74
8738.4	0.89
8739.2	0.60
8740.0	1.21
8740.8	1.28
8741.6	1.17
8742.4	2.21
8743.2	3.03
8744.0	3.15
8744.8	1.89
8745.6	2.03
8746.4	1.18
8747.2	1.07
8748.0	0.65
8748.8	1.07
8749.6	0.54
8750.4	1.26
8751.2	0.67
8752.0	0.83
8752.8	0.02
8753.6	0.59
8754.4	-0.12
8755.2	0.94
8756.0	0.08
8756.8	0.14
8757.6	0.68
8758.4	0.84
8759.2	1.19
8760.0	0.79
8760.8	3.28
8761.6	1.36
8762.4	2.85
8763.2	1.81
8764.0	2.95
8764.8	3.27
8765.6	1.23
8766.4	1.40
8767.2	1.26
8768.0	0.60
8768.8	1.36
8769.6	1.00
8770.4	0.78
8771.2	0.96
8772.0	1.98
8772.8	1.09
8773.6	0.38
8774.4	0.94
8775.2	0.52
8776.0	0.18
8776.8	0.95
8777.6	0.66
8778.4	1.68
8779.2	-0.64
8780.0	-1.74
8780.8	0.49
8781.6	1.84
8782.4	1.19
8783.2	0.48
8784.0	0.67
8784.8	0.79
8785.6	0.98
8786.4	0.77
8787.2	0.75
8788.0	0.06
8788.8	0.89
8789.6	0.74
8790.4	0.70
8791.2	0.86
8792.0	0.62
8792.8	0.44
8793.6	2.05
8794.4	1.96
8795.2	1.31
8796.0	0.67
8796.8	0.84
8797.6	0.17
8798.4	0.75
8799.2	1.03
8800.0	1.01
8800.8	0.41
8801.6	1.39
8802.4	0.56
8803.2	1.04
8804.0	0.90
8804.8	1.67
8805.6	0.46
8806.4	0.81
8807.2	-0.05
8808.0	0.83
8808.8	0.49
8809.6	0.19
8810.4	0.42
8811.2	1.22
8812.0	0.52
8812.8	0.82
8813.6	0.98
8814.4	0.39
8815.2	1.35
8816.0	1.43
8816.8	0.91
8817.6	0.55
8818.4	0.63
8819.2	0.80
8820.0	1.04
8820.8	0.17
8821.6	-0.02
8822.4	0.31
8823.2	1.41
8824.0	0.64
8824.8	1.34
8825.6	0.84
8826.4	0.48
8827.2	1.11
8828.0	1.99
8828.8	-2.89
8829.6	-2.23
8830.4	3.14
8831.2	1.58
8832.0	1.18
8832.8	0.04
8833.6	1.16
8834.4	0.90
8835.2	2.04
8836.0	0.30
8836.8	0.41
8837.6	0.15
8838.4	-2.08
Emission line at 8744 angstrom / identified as [S II]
